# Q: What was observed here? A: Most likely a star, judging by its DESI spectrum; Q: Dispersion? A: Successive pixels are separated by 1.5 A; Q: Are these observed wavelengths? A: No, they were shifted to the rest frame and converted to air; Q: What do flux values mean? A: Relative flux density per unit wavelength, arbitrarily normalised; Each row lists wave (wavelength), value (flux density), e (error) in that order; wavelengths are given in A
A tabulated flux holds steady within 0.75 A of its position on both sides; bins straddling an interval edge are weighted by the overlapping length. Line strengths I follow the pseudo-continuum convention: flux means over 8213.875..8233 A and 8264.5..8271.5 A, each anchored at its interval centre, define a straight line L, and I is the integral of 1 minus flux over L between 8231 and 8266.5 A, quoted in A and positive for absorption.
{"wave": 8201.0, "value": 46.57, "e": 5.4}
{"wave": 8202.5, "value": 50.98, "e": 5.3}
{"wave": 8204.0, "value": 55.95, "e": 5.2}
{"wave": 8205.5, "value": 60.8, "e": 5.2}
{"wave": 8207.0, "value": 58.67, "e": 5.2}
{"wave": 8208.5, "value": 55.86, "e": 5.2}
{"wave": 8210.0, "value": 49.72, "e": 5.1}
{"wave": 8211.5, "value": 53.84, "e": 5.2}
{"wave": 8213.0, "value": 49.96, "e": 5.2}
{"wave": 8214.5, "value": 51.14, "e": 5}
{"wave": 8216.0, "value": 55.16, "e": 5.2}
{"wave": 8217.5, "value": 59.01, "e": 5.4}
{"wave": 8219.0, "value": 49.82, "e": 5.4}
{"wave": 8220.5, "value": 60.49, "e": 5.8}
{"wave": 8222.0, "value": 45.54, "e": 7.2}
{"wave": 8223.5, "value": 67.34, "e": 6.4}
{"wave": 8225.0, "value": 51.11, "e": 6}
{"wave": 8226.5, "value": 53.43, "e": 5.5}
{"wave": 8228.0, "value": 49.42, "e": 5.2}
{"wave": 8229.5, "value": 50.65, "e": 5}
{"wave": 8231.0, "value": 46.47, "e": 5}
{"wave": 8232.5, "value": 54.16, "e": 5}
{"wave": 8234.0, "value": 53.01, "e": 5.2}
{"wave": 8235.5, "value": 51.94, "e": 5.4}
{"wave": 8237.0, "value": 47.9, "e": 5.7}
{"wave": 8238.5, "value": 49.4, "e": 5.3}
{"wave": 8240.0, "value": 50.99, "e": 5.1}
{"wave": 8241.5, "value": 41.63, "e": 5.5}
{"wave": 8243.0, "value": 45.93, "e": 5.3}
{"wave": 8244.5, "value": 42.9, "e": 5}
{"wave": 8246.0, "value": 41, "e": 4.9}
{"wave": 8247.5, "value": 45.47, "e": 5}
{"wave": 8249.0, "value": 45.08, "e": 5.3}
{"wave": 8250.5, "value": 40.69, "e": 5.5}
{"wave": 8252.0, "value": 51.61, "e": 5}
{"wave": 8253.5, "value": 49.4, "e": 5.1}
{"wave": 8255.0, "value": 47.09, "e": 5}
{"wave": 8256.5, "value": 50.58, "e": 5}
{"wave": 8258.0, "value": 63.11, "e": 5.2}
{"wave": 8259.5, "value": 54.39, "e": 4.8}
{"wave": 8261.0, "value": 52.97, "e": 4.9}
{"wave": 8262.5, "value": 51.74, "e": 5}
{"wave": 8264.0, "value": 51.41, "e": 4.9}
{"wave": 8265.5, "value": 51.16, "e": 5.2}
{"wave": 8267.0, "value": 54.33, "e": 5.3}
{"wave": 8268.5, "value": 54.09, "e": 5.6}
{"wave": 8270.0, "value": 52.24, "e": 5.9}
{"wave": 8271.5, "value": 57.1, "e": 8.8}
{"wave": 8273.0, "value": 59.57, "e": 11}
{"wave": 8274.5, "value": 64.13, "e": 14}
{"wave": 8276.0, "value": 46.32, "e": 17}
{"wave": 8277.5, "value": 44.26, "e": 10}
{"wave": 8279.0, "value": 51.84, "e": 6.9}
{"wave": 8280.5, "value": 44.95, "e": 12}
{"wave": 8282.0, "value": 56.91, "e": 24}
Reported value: 2.72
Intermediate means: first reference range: 53.4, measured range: 49.3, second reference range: 53.3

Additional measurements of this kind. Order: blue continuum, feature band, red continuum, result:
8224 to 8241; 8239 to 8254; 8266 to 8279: 1.86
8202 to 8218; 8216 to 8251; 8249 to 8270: 2.18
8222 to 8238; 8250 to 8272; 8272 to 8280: 0.25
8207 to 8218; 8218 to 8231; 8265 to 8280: 0.12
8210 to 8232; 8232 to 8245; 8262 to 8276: 1.20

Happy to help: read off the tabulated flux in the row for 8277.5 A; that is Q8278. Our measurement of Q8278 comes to 44.26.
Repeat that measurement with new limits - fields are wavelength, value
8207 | 58.67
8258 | 63.11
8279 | 51.84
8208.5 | 55.86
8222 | 45.54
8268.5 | 54.09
